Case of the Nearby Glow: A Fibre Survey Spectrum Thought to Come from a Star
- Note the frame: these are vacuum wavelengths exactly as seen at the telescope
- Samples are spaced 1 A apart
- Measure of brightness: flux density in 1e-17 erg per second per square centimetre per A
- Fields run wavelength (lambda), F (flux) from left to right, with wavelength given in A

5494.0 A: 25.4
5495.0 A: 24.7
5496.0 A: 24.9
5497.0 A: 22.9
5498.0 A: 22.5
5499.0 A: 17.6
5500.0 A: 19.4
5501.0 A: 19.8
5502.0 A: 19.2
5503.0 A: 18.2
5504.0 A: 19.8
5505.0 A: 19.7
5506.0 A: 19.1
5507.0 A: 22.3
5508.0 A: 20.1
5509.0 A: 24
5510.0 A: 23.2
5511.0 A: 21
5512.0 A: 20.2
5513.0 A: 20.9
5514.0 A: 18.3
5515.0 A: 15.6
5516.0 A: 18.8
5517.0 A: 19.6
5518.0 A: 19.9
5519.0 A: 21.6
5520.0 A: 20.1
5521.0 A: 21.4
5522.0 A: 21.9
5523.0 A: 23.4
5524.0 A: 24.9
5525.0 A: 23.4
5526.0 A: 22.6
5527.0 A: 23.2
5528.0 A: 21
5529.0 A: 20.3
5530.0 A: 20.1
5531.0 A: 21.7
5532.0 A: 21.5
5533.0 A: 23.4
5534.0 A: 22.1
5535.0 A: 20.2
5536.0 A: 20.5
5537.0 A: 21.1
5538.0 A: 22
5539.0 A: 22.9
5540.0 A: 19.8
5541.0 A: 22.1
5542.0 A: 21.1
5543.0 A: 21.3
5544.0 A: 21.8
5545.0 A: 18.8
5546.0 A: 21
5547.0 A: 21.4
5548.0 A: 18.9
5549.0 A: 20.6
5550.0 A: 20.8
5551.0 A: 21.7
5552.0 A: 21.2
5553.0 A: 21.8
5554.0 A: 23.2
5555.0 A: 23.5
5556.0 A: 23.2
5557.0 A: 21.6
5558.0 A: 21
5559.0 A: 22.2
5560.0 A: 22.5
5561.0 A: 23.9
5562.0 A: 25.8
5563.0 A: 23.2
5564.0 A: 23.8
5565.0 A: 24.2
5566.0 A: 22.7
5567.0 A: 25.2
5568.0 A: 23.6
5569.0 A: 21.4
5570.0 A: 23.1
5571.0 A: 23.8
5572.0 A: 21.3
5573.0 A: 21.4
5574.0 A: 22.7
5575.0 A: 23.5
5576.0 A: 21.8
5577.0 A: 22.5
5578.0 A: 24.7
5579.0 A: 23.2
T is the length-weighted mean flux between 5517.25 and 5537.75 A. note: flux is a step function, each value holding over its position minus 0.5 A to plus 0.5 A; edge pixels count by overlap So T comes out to 21.7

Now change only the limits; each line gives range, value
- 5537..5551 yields 21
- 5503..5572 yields 21.6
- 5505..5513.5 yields 21.3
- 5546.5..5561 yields 21.8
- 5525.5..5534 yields 21.7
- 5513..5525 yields 20.6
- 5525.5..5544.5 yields 21.5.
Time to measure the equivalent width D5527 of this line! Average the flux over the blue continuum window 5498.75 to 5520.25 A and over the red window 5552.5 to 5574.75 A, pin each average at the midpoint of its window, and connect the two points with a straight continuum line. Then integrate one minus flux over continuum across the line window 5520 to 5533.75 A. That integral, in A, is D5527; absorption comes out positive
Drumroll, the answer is -0.8 A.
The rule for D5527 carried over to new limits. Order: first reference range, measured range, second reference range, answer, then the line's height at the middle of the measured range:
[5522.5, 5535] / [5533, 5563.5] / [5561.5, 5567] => 1.96 A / 23.2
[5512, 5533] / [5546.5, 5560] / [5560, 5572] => 0.69 A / 22.8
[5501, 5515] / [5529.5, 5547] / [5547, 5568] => 0.32 A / 21.7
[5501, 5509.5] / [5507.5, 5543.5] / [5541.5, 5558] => -0.85 A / 20.8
